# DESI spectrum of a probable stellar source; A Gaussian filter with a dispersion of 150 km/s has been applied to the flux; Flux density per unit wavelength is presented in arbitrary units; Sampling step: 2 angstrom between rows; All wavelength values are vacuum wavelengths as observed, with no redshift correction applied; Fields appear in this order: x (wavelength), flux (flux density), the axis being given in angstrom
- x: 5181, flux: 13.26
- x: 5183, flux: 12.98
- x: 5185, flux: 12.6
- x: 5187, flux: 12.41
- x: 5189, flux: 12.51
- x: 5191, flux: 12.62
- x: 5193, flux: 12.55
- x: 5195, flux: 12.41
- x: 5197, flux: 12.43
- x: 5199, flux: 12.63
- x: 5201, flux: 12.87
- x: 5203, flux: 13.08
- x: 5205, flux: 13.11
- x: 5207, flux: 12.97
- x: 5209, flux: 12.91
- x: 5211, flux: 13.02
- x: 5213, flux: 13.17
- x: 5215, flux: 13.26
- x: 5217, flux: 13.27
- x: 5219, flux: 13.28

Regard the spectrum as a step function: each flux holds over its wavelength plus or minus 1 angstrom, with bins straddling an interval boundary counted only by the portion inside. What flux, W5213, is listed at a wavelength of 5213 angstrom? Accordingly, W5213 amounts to 13.17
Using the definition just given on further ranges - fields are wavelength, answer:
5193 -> 12.55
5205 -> 13.11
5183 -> 12.98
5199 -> 12.63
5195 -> 12.41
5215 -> 13.26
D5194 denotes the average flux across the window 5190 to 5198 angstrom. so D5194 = 12.5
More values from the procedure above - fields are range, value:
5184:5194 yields 12.5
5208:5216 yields 13.1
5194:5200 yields 12.5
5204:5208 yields 13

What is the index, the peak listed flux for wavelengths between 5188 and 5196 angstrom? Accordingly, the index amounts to 12.62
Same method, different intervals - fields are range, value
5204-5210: 13.11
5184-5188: 12.6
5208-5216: 13.26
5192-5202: 12.87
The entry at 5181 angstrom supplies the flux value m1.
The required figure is 13.26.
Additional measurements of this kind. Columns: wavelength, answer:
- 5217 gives 13.27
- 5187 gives 12.41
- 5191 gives 12.62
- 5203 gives 13.08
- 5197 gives 12.43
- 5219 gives 13.28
